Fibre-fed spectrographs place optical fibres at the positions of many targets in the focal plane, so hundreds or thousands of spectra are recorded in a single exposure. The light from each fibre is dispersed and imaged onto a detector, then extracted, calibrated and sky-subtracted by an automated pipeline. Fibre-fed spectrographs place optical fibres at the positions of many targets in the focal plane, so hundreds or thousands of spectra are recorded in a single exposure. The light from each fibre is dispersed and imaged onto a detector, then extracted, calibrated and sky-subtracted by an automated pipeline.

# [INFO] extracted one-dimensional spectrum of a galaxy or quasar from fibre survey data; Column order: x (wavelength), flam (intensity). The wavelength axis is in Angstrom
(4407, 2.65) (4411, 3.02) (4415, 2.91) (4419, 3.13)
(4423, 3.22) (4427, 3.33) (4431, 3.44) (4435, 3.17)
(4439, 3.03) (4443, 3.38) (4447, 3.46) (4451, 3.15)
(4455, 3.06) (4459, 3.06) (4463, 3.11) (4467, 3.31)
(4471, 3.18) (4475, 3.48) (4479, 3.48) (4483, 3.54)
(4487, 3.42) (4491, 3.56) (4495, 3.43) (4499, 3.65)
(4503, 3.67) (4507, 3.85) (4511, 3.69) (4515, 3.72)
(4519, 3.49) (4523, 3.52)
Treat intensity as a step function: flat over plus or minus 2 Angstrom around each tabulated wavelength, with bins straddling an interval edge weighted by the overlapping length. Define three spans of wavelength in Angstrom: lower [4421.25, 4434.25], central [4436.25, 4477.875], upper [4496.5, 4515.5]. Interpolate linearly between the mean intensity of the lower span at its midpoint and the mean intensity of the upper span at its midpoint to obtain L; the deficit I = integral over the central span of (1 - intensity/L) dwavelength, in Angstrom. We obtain 2.8 Angstrom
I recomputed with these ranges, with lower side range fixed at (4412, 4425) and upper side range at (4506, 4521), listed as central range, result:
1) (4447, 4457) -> 0.3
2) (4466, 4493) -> 0.3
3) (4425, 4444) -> -0.5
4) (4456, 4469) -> 0.8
